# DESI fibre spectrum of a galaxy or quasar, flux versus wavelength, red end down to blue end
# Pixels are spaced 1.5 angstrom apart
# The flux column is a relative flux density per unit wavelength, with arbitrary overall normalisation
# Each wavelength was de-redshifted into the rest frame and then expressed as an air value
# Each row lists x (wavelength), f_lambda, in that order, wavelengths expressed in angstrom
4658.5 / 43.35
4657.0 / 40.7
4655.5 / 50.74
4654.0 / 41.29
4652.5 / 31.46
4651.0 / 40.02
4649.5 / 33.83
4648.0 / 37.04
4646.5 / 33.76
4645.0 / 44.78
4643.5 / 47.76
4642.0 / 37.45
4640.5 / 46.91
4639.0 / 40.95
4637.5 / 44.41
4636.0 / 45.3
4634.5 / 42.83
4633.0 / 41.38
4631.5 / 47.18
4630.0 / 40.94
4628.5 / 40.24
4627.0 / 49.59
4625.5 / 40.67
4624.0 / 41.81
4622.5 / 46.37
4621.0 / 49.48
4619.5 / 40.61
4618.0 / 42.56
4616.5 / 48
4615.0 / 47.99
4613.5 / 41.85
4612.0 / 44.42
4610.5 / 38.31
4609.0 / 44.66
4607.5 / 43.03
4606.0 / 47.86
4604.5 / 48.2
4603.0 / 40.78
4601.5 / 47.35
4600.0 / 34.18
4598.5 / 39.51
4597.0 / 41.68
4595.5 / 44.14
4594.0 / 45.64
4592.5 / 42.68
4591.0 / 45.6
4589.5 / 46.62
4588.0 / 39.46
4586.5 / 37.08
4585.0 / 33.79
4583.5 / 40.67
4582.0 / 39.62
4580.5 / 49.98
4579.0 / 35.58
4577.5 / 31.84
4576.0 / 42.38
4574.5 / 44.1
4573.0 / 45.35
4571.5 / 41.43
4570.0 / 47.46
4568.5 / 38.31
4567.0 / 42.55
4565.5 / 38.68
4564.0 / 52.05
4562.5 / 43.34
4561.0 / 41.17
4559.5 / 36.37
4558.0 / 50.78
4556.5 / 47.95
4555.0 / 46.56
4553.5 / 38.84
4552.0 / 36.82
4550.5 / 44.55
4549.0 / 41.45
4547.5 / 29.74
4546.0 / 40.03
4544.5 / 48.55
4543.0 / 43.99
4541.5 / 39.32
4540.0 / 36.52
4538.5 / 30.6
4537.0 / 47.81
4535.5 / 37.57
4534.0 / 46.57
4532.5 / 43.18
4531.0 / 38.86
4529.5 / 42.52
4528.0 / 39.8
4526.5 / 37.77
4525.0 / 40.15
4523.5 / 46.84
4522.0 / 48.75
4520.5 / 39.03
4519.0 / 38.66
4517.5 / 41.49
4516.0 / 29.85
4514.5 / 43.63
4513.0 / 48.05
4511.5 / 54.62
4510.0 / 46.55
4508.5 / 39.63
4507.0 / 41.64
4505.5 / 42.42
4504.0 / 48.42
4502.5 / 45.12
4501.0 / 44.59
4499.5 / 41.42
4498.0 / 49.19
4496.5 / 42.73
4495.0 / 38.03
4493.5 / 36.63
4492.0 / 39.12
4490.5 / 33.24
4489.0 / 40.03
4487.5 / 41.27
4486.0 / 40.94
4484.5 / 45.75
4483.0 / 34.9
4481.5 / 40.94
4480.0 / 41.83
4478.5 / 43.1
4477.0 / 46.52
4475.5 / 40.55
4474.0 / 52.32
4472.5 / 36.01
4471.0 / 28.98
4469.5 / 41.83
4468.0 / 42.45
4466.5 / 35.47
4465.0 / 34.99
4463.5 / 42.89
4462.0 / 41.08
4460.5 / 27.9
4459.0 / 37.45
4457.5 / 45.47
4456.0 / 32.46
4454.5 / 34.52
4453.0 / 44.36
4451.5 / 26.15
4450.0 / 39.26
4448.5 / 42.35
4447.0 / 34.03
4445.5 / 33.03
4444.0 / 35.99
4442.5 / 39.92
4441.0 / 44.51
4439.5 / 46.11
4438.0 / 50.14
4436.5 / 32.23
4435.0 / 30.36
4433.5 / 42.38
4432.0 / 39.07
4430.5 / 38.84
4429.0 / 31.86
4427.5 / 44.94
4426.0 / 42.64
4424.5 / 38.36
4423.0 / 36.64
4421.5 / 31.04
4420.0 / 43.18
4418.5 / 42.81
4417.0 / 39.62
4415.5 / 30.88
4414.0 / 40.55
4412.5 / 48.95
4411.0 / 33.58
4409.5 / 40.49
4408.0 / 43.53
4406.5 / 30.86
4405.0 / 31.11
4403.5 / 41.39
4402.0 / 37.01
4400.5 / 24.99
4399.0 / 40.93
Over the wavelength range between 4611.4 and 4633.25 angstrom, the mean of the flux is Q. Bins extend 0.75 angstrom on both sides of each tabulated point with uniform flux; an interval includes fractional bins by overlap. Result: 44.3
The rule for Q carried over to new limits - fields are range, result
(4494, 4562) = 42.2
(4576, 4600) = 40.8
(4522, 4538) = 42.2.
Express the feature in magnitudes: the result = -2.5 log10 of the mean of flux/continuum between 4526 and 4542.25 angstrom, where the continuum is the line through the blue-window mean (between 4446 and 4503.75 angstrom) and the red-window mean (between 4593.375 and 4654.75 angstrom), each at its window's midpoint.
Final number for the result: 0.02 mag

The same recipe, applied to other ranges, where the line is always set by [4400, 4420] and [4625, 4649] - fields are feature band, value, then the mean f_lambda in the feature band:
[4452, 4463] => 0.04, 37.5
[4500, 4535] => -0.08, 42.9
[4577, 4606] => 0.00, 41.5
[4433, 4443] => -0.07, 40.8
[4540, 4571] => -0.04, 42.3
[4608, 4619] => -0.05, 43.9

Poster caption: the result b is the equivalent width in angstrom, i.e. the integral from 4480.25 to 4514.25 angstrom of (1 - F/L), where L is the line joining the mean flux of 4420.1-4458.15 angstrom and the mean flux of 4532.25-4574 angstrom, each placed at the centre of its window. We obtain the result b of -1.9 angstrom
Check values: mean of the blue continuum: 38.3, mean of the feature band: 42.5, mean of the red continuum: 42.1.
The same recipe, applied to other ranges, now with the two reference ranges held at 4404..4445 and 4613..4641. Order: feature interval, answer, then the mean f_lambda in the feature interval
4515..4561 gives 0.9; 41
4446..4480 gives 1.1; 38.7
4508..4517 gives -0.6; 43.8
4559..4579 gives 0.4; 41.8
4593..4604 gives 0.3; 42.1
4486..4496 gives 0.5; 38.4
